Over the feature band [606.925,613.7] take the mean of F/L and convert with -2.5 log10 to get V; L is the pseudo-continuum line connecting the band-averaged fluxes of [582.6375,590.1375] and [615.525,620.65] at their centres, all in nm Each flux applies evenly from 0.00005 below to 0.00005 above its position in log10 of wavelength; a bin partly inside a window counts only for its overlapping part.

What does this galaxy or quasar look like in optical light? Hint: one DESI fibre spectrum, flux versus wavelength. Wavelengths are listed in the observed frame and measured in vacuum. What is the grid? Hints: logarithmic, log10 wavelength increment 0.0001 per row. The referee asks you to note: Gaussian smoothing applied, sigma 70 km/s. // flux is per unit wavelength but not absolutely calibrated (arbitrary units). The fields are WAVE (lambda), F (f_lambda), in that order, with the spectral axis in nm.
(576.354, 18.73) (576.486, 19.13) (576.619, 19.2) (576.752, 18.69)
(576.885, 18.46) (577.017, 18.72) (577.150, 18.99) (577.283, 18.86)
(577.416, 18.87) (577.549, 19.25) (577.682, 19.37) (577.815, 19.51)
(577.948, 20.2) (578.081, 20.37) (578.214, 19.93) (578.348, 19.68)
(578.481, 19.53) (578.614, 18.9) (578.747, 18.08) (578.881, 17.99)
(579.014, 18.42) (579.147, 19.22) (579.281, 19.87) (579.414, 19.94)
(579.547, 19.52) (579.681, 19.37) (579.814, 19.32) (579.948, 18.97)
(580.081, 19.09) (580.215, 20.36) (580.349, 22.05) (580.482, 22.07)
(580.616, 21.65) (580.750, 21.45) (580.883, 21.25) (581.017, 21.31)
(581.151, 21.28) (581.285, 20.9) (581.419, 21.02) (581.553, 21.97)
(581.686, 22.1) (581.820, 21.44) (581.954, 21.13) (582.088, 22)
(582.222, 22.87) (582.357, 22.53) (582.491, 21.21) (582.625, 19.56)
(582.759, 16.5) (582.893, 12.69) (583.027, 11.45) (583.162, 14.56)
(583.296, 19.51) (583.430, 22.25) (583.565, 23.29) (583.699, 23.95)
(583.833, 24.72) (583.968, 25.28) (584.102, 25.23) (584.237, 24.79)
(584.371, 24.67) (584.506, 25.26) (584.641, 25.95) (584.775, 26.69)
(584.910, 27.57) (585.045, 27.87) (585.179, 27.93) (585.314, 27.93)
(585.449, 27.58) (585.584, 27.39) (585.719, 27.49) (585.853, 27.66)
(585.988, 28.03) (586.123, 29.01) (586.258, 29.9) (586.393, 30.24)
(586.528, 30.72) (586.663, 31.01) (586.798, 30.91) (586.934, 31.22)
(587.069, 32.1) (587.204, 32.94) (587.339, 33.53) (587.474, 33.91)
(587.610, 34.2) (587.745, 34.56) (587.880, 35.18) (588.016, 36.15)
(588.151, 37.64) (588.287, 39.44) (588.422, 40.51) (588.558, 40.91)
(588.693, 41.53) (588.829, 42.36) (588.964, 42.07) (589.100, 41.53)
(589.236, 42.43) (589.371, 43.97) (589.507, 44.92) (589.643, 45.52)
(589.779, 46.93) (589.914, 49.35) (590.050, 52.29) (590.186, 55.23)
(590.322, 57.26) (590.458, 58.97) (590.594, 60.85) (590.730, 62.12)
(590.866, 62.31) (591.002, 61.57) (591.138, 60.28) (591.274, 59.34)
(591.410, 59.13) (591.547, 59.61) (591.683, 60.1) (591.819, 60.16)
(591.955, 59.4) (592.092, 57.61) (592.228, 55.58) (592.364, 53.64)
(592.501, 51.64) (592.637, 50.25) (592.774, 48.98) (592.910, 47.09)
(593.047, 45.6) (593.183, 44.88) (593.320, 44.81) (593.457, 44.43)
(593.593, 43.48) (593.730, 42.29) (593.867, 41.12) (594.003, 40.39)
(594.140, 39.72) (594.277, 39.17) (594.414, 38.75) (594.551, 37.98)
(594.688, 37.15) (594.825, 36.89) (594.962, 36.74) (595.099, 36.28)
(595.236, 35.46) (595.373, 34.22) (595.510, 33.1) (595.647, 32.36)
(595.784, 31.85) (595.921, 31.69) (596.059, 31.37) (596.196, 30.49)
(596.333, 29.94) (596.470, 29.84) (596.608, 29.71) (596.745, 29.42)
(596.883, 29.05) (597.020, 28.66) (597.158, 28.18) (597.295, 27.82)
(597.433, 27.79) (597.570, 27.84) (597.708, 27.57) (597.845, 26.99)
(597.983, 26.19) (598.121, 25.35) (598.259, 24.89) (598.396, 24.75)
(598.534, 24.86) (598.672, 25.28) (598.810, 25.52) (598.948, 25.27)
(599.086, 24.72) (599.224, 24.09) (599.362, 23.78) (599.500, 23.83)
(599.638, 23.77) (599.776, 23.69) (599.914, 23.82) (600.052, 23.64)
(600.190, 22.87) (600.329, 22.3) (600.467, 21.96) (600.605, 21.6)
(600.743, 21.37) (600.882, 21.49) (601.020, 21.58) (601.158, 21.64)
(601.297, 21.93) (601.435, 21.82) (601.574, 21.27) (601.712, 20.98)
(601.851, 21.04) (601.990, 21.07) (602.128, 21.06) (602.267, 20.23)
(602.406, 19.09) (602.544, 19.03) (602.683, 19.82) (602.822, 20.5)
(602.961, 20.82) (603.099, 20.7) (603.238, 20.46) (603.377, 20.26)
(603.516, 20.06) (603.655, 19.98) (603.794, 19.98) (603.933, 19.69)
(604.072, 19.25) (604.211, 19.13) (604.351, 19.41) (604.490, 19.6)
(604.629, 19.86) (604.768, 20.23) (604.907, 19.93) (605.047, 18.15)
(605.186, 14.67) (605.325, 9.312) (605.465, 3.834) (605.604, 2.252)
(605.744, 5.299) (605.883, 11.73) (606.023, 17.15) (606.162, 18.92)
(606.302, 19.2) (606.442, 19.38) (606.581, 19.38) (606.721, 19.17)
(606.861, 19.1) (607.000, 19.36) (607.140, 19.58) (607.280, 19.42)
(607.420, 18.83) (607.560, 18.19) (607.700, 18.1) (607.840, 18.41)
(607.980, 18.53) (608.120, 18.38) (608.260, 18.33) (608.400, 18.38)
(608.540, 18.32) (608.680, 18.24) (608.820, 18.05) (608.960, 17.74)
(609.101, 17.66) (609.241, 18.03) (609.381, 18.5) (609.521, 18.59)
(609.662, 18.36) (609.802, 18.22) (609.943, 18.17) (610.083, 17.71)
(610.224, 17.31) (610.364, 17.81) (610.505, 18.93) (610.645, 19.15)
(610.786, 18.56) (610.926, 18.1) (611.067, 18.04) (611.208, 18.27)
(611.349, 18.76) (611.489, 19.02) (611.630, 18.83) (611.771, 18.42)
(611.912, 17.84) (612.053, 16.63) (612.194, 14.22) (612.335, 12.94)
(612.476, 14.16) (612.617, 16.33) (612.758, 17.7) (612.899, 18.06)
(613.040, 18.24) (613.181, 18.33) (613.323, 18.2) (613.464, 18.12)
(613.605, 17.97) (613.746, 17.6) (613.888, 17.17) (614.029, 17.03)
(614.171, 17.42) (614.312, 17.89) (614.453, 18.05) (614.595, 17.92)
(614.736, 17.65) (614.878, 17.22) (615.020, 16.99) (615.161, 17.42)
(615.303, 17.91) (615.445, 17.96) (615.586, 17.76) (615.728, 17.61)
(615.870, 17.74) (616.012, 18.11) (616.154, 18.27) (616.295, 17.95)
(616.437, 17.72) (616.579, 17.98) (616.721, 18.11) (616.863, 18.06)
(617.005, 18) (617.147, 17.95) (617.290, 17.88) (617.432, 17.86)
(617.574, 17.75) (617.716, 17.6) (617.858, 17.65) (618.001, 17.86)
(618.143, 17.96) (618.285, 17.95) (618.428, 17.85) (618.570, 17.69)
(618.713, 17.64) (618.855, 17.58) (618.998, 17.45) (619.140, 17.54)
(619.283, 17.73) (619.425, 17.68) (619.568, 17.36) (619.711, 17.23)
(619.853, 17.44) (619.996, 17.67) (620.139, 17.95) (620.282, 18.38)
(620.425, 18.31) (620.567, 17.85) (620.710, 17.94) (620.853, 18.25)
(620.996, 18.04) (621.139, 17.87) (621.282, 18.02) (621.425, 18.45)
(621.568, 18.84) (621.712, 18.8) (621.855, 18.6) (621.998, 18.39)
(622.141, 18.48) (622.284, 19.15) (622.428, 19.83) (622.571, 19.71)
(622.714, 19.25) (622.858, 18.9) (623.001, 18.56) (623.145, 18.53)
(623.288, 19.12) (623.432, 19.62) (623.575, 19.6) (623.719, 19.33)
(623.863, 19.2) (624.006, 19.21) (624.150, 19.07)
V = 0.18 mag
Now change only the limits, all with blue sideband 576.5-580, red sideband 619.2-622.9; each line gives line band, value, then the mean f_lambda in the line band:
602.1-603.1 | -0.08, 20.1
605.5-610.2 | 0.08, 17.3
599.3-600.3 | -0.25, 23.6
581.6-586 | -0.21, 23.3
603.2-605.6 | 0.08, 17.4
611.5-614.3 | 0.08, 17.2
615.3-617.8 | 0.03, 17.9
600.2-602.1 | -0.15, 21.6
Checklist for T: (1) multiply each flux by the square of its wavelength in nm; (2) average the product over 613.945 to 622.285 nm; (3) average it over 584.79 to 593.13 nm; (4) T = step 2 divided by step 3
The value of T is 0.46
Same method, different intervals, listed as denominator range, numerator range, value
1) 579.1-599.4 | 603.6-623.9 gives 0.57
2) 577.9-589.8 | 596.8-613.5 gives 0.80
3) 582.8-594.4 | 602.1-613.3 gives 0.48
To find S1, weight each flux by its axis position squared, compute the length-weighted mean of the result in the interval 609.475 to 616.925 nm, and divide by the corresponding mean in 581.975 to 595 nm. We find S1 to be 0.5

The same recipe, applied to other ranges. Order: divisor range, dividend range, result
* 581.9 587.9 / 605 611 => 0.70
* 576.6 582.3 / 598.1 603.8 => 1.19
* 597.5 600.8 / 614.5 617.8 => 0.77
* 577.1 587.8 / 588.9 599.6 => 1.80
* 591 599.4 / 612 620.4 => 0.49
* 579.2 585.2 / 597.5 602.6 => 1.14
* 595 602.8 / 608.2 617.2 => 0.73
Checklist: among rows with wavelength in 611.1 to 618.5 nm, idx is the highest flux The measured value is 19.02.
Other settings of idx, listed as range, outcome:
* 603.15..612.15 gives 20.46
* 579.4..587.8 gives 34.56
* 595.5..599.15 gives 33.1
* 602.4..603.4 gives 20.82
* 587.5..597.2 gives 62.31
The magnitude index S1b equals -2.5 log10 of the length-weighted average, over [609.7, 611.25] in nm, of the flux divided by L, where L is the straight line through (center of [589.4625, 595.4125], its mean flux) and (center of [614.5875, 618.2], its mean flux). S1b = 0.37 mag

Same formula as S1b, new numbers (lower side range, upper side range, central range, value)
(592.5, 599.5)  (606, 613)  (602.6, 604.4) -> 0.24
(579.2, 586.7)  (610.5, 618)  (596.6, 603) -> -0.18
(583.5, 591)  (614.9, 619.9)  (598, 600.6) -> 0.20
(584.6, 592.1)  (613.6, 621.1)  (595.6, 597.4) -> 0.17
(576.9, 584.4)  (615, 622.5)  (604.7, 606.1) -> 0.46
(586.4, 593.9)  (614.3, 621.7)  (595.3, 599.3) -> 0.35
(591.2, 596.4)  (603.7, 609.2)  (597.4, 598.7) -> 0.31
